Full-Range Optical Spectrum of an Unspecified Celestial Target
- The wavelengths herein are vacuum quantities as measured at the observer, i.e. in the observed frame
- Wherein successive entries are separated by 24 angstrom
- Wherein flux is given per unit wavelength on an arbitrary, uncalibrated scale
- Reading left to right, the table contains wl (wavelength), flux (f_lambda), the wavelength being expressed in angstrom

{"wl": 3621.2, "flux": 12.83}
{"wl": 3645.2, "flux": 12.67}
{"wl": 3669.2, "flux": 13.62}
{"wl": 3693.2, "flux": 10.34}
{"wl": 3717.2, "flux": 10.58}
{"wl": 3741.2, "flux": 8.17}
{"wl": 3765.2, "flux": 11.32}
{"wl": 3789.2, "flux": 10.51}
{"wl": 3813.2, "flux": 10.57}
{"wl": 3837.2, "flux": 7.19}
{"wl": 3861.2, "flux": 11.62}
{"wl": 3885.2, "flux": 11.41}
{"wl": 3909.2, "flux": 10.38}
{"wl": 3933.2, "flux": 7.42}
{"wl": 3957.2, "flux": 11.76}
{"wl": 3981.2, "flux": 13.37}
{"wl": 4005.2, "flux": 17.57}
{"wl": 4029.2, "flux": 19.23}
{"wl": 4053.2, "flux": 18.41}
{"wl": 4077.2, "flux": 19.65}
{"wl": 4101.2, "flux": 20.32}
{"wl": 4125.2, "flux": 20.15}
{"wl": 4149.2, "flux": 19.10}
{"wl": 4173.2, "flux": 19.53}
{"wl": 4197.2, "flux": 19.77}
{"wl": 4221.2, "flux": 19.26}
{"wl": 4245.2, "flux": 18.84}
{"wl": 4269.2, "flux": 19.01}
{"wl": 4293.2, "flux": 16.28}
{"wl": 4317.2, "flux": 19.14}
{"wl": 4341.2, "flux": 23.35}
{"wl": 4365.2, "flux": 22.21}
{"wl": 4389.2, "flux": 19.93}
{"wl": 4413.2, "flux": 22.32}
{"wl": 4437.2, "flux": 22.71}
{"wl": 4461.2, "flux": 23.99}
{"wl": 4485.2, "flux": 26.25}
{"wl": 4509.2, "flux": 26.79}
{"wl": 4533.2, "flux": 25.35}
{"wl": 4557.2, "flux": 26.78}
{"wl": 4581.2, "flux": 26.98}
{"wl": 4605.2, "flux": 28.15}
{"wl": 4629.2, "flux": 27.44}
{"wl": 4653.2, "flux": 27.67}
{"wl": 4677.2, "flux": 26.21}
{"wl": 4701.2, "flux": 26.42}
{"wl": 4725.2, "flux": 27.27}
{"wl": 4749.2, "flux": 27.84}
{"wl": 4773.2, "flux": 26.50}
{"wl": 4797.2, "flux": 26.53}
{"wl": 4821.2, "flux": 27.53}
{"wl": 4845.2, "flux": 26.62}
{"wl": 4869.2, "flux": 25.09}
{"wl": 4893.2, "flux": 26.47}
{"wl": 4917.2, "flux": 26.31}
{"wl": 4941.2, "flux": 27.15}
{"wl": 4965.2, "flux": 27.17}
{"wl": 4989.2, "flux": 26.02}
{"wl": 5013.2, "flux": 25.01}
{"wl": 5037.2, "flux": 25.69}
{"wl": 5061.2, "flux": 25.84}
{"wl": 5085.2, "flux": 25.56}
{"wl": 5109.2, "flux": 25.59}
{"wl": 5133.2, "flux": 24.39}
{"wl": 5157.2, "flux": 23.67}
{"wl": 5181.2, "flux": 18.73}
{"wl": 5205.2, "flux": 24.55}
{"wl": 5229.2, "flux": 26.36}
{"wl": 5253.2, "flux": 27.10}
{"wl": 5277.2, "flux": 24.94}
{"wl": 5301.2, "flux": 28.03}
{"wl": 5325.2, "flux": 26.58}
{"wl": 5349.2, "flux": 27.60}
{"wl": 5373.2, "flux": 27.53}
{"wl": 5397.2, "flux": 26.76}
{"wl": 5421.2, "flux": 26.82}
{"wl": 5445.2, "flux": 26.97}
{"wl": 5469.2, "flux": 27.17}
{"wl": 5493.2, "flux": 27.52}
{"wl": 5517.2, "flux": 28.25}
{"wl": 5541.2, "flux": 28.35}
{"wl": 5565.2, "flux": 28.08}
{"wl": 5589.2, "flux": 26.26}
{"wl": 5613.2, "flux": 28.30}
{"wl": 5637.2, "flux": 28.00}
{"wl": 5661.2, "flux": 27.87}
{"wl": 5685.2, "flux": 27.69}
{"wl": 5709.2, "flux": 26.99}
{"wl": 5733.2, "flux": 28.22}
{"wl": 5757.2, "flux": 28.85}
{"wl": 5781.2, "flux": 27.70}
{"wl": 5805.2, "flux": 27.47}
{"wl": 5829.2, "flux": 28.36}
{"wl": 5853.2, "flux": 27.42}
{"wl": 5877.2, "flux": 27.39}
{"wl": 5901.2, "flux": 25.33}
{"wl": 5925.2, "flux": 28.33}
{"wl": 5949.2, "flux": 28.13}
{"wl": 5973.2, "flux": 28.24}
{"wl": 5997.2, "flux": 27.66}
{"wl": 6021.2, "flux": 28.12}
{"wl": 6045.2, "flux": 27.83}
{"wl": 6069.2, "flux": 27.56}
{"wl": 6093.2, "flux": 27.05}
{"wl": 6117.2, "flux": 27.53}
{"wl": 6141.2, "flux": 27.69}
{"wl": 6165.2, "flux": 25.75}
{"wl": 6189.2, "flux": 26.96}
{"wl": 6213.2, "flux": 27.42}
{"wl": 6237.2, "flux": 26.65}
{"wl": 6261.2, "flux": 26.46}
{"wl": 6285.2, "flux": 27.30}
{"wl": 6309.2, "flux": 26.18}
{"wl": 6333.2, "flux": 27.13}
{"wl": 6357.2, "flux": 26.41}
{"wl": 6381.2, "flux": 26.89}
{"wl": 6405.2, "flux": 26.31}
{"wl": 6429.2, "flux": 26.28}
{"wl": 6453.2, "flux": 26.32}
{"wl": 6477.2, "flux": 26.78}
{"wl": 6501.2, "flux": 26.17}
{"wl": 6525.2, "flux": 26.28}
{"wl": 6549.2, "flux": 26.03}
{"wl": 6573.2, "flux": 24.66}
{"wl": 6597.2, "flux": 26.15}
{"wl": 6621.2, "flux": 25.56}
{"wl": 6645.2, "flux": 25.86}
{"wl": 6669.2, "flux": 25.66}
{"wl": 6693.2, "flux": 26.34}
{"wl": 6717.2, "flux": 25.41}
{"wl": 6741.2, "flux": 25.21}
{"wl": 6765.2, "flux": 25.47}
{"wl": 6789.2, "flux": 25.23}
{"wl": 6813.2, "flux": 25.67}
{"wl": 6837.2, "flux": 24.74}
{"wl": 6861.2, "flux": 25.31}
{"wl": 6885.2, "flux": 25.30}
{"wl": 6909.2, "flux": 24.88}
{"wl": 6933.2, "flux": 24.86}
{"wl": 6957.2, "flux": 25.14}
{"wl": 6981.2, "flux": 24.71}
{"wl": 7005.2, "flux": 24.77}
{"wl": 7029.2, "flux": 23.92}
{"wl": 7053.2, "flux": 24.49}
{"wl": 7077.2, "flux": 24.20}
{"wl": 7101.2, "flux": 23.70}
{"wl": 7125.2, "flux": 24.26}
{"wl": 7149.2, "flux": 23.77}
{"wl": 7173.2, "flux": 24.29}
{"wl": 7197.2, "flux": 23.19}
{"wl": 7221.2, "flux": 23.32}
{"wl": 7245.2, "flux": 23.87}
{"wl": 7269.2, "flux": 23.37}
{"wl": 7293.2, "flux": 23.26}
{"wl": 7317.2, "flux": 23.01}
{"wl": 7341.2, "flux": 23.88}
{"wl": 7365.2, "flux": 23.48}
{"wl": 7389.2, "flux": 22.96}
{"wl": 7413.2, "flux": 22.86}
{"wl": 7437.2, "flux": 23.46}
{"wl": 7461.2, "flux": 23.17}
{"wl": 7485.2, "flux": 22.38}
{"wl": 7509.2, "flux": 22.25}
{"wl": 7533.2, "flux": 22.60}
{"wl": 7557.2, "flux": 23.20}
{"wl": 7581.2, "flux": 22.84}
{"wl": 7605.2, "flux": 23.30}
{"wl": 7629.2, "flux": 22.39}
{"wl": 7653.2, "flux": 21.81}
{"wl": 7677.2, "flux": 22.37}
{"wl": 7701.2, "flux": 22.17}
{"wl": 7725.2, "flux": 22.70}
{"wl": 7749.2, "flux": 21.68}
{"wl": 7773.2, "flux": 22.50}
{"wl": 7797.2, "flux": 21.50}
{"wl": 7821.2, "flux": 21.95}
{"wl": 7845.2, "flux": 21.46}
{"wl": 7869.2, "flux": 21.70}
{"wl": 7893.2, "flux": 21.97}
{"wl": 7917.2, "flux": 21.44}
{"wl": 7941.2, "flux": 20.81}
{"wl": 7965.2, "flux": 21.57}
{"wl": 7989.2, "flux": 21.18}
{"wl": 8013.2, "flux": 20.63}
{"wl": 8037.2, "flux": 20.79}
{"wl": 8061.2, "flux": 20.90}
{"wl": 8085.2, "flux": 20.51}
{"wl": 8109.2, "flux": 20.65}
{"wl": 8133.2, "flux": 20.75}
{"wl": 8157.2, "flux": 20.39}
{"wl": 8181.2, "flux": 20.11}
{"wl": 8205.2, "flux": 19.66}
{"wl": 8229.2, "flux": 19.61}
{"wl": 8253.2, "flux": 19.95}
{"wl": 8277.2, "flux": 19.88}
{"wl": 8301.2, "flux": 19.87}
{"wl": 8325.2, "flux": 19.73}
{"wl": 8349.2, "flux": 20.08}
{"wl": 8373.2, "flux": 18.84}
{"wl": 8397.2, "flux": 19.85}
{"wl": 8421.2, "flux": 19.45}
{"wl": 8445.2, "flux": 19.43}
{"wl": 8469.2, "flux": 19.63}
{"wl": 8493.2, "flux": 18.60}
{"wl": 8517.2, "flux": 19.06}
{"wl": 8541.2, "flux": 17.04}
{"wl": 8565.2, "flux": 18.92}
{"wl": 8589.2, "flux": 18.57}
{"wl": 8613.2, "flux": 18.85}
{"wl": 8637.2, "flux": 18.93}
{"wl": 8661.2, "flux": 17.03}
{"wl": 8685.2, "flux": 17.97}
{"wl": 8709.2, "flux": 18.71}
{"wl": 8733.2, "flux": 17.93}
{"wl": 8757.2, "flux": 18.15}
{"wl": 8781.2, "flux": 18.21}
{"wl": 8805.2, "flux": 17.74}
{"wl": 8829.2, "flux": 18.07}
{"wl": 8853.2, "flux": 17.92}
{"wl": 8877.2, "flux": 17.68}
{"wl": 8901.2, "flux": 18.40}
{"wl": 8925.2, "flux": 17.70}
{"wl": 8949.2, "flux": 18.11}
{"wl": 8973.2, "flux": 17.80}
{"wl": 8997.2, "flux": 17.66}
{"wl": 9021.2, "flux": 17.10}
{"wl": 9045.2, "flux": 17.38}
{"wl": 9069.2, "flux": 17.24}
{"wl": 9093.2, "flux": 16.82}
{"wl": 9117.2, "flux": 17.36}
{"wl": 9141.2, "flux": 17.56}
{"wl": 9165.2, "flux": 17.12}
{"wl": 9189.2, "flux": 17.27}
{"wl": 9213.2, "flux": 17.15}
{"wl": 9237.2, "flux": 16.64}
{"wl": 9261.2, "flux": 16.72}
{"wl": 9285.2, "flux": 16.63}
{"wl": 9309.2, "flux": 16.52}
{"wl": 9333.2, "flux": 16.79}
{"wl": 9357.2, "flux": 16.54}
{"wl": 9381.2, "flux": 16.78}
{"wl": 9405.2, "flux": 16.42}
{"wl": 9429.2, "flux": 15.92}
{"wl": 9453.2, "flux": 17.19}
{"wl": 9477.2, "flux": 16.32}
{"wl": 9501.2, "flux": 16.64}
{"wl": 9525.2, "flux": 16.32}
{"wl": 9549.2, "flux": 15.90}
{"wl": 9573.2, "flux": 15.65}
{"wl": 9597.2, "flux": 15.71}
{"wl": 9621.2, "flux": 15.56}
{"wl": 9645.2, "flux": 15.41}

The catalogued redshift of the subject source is 0.000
